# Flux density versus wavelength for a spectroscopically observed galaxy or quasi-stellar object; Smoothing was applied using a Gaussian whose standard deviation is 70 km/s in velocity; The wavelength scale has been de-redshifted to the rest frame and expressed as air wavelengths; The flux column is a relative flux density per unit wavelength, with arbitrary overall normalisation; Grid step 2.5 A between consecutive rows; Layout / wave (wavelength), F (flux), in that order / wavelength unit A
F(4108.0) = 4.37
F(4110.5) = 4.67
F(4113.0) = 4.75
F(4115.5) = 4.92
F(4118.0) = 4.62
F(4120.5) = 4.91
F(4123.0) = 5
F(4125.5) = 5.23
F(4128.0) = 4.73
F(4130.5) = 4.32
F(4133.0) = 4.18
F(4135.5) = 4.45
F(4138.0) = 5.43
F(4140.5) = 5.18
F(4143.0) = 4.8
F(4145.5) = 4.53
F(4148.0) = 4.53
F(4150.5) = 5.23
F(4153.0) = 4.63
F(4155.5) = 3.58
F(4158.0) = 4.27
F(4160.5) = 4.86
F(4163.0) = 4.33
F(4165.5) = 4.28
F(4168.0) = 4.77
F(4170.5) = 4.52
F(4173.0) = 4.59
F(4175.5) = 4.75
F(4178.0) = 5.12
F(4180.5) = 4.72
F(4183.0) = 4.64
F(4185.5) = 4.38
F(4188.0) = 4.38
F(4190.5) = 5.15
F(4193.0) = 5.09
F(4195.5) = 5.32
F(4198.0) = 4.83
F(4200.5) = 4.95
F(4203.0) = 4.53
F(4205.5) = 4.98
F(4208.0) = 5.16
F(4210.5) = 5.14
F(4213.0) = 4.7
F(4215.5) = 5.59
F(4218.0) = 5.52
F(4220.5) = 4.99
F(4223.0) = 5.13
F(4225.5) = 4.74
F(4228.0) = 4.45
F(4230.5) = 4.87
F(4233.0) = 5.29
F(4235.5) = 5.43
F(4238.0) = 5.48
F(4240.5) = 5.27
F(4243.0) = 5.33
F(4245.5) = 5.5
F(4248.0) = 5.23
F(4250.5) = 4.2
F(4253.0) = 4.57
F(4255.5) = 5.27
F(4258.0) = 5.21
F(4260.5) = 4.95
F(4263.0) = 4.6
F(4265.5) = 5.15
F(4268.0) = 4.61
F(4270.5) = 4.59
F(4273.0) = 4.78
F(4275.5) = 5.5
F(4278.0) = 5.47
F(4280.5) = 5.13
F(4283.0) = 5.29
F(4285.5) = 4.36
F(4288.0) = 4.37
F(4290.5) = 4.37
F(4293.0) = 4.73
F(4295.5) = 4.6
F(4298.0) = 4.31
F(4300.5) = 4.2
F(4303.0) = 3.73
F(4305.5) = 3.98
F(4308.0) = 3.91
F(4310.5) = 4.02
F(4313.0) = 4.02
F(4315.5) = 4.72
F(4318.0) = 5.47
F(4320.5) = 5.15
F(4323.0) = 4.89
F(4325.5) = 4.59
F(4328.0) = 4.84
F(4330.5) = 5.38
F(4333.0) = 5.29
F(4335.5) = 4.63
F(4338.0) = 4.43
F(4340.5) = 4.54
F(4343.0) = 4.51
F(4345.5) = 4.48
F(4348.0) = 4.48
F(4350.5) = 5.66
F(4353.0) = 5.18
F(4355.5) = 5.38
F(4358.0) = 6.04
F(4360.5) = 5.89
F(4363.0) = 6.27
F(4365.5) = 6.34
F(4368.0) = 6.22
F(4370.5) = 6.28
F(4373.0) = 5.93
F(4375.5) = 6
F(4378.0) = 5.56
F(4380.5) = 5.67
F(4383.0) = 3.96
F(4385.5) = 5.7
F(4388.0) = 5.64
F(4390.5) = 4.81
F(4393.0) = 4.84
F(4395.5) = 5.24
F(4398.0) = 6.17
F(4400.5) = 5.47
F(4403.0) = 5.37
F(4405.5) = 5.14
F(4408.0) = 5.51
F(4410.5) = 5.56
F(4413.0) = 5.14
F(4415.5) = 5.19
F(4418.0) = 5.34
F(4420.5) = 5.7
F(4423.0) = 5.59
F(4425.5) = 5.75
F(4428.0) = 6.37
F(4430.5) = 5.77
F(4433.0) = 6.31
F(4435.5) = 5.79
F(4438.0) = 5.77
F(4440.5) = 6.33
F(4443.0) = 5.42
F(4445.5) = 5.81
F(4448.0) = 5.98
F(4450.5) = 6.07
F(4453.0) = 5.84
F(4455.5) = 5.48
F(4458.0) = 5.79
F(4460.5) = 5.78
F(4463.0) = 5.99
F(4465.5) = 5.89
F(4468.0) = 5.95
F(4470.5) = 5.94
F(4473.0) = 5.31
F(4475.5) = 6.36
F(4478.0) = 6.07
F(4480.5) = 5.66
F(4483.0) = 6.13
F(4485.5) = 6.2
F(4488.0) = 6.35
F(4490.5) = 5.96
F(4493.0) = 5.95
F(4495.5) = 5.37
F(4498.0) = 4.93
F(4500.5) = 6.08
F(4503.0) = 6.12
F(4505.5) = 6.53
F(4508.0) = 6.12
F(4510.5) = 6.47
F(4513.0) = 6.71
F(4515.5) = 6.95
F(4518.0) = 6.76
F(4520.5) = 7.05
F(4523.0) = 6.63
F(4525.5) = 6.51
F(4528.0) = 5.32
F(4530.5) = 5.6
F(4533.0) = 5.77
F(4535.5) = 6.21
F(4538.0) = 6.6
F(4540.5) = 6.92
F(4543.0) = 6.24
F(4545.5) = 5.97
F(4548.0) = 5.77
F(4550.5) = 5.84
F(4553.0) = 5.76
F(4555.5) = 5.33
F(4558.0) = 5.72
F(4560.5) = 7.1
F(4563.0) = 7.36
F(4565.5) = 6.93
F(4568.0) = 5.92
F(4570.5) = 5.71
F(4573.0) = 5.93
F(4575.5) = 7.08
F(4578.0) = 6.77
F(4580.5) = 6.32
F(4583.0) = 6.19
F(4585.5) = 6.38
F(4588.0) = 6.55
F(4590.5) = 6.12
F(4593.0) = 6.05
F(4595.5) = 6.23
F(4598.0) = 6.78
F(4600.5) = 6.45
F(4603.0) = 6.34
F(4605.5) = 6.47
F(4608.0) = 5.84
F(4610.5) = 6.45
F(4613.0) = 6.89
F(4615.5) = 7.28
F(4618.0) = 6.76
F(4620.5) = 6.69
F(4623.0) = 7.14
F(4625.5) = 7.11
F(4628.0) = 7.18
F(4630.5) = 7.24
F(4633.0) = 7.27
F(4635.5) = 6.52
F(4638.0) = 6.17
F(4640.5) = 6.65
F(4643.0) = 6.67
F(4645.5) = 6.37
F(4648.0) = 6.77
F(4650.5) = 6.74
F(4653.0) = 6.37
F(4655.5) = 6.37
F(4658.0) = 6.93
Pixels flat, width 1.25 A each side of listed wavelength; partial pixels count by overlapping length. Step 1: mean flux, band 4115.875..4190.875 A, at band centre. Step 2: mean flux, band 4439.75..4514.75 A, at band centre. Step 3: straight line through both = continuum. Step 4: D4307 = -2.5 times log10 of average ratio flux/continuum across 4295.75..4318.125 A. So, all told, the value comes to 0.24 mag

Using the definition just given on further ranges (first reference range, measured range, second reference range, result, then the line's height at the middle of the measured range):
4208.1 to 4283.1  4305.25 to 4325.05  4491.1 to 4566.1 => 0.18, 5.35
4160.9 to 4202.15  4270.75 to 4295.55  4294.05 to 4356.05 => -0.04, 4.67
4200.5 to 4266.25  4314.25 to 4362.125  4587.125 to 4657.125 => 0.09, 5.47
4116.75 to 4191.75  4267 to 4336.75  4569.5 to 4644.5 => 0.13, 5.29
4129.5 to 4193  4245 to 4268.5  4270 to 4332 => -0.06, 4.65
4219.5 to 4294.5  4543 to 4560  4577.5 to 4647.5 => 0.09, 6.32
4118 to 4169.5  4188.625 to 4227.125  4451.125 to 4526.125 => -0.02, 4.93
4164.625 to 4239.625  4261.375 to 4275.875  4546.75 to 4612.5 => 0.07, 5.16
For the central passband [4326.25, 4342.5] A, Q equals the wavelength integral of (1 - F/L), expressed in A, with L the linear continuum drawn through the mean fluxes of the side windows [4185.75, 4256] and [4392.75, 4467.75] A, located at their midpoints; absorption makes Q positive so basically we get 1.7 A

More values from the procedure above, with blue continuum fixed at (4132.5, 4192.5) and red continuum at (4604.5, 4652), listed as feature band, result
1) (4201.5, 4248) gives -1.78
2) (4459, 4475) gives 0.49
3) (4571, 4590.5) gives 0.37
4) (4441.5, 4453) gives 0.19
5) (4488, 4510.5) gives 0.82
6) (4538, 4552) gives 0.42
